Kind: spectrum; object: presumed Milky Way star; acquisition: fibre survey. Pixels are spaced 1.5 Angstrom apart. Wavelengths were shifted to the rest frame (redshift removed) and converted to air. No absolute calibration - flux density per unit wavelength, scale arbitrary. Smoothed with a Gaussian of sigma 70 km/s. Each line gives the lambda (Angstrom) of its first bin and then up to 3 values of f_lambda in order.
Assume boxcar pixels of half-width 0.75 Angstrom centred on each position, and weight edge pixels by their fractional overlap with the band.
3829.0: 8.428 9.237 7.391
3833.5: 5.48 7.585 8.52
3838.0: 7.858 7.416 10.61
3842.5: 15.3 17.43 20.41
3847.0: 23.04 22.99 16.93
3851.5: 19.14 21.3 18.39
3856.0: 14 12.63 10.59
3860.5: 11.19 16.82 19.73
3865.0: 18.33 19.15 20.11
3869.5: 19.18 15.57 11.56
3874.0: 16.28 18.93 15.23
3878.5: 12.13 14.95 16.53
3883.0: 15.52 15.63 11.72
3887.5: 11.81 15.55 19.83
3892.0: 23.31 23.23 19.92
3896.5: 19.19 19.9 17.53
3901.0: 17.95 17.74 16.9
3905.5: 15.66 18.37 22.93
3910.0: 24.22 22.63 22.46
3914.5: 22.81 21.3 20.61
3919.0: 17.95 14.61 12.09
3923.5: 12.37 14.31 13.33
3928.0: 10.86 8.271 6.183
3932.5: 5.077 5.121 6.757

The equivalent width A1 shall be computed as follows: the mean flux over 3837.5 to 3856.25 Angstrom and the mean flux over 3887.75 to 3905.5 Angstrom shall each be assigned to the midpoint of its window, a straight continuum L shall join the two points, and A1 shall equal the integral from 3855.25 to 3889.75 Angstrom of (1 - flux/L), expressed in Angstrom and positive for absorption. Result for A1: 4.7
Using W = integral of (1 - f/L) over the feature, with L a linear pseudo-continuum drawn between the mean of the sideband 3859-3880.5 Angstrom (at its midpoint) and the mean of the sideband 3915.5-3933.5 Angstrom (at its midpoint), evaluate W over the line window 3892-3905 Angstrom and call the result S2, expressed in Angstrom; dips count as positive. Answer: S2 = -4.29 Angstrom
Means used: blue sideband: 16.2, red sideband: 12.9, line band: 19.2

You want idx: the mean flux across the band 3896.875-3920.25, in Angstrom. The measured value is 19.8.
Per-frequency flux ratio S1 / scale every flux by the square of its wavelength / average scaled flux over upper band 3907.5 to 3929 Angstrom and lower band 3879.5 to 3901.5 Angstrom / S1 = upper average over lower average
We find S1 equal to 1.04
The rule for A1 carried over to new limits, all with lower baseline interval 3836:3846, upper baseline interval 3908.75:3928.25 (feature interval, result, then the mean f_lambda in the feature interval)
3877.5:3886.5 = 0.5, 14.5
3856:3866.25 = -0.8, 15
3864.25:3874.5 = -2.0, 17.2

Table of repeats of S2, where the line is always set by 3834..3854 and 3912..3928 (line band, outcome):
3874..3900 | -1.40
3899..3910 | -1.30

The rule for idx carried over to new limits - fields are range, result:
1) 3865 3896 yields 16.9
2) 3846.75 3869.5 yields 17.6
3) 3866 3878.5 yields 16.7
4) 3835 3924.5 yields 17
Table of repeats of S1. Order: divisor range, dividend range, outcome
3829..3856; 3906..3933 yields 1.21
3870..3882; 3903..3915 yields 1.38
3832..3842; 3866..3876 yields 2.17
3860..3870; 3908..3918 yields 1.28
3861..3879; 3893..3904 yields 1.15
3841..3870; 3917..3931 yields 0.79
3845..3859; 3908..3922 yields 1.16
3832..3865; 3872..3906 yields 1.18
